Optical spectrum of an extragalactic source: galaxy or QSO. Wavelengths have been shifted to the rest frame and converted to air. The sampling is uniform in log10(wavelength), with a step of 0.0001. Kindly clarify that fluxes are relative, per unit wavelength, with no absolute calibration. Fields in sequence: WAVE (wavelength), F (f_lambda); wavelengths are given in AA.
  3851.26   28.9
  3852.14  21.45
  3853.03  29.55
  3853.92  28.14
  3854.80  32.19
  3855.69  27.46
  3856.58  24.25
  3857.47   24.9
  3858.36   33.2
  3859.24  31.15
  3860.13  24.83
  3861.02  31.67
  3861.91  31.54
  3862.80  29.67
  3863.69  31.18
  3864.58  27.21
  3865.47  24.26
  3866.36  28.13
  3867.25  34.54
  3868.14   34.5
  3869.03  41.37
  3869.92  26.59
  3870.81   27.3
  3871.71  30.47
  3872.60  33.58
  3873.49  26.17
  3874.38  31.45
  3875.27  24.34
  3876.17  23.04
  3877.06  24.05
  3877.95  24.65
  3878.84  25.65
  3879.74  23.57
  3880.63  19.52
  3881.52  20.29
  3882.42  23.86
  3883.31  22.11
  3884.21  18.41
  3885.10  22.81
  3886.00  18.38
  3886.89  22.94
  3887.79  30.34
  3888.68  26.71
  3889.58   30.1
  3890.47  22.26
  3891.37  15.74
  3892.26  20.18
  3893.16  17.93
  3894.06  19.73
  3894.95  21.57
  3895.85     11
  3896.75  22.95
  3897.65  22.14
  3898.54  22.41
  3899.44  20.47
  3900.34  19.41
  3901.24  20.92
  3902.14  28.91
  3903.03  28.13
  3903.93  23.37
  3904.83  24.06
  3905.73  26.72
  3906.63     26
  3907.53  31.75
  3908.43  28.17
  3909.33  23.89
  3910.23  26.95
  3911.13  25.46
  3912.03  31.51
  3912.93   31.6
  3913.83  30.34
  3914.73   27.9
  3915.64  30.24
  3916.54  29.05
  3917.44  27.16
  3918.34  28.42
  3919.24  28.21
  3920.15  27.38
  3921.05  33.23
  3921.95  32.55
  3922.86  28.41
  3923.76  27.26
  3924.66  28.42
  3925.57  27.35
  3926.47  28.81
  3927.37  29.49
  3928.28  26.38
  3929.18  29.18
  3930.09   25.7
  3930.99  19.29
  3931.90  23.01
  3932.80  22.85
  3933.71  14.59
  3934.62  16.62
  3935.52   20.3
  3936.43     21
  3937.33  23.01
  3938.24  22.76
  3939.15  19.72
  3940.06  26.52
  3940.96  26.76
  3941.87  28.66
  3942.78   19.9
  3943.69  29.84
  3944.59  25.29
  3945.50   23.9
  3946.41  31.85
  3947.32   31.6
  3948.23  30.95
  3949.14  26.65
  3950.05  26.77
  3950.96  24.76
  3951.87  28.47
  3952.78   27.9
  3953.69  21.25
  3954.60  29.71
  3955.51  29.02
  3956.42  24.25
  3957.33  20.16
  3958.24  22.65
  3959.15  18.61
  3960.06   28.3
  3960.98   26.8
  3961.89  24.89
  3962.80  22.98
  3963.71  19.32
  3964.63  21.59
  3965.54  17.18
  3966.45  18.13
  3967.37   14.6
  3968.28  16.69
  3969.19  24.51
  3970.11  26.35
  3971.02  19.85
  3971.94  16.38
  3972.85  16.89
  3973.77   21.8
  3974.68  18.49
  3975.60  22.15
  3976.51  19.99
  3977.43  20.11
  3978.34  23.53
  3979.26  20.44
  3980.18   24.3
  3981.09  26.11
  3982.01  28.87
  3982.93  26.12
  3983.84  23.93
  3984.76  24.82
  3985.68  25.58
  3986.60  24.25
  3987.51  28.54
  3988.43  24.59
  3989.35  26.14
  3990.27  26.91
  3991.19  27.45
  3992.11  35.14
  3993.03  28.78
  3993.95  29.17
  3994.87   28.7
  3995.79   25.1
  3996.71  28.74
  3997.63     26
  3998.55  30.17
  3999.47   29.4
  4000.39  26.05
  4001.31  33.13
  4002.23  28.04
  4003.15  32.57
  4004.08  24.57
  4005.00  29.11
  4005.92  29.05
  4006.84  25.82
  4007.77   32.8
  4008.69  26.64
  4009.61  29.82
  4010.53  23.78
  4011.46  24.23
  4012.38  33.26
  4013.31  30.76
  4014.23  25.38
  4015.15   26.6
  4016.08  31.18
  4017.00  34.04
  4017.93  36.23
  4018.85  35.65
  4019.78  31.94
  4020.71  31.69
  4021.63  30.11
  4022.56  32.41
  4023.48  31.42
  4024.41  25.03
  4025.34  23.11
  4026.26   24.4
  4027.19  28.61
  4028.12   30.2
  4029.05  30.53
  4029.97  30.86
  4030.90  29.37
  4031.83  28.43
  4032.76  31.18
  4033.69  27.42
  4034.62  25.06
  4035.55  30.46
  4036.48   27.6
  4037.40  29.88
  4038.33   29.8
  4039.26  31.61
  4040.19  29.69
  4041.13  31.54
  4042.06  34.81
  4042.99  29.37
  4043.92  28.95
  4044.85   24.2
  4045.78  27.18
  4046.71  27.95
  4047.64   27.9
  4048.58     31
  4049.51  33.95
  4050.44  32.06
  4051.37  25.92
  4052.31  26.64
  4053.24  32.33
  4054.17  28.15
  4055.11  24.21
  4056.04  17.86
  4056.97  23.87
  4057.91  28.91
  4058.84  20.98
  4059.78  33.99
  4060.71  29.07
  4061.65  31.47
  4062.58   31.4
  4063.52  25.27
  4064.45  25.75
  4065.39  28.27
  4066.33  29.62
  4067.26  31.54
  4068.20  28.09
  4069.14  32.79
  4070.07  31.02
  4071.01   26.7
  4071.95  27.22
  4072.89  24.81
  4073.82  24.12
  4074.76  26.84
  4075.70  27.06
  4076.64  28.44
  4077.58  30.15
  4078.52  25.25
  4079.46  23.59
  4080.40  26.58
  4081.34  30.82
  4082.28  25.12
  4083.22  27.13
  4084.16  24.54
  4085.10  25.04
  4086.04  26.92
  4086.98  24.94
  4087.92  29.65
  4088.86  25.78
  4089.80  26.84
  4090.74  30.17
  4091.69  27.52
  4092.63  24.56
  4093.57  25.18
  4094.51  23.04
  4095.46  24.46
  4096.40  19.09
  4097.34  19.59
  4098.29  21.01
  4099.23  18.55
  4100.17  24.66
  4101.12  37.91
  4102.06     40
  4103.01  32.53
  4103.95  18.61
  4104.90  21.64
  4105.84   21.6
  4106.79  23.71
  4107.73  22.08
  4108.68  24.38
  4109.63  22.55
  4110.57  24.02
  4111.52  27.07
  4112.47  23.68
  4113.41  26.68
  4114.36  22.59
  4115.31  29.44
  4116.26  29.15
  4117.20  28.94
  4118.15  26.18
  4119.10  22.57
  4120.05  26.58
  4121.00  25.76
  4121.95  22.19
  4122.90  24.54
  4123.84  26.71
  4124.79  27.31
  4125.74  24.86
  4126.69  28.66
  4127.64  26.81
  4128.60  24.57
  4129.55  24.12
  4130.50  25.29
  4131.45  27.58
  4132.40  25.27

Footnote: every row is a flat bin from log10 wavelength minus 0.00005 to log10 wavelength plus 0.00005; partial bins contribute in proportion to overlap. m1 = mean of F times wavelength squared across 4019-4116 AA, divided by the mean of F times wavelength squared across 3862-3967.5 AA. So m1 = 1.2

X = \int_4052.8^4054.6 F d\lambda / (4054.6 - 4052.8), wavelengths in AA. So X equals 30.3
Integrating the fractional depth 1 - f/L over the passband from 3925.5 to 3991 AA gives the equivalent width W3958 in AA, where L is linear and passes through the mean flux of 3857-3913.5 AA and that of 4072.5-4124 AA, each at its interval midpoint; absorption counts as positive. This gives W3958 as 4.7 AA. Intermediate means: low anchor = 25.7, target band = 23.8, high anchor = 25.7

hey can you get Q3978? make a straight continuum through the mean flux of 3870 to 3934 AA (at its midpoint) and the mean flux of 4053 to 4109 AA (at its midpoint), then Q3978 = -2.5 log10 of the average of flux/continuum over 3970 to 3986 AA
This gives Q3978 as 0.15 mag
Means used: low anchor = 25.2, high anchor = 26.5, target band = 22.4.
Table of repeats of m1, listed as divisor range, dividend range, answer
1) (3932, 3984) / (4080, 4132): 1.19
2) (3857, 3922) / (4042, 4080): 1.16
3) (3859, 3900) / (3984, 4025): 1.22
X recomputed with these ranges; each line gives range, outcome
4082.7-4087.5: 25.8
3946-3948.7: 31.4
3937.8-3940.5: 22.9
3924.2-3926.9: 28.2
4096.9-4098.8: 20.2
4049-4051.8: 30.8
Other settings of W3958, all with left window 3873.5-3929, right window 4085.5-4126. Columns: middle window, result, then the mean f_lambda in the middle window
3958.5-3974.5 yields 2.8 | 20.9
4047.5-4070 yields -2.7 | 28.4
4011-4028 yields -3.0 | 29.8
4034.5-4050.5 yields -2.7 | 29.7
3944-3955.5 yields -1.0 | 27.5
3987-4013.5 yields -3.2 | 28.4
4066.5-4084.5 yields -1.5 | 27.5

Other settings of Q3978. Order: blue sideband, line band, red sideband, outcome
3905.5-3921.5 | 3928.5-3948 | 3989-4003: 0.19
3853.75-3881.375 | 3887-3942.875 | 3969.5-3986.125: 0.03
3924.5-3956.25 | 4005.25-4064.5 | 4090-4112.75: -0.15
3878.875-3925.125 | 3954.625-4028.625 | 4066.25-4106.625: -0.02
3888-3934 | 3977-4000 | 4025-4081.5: 0.02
